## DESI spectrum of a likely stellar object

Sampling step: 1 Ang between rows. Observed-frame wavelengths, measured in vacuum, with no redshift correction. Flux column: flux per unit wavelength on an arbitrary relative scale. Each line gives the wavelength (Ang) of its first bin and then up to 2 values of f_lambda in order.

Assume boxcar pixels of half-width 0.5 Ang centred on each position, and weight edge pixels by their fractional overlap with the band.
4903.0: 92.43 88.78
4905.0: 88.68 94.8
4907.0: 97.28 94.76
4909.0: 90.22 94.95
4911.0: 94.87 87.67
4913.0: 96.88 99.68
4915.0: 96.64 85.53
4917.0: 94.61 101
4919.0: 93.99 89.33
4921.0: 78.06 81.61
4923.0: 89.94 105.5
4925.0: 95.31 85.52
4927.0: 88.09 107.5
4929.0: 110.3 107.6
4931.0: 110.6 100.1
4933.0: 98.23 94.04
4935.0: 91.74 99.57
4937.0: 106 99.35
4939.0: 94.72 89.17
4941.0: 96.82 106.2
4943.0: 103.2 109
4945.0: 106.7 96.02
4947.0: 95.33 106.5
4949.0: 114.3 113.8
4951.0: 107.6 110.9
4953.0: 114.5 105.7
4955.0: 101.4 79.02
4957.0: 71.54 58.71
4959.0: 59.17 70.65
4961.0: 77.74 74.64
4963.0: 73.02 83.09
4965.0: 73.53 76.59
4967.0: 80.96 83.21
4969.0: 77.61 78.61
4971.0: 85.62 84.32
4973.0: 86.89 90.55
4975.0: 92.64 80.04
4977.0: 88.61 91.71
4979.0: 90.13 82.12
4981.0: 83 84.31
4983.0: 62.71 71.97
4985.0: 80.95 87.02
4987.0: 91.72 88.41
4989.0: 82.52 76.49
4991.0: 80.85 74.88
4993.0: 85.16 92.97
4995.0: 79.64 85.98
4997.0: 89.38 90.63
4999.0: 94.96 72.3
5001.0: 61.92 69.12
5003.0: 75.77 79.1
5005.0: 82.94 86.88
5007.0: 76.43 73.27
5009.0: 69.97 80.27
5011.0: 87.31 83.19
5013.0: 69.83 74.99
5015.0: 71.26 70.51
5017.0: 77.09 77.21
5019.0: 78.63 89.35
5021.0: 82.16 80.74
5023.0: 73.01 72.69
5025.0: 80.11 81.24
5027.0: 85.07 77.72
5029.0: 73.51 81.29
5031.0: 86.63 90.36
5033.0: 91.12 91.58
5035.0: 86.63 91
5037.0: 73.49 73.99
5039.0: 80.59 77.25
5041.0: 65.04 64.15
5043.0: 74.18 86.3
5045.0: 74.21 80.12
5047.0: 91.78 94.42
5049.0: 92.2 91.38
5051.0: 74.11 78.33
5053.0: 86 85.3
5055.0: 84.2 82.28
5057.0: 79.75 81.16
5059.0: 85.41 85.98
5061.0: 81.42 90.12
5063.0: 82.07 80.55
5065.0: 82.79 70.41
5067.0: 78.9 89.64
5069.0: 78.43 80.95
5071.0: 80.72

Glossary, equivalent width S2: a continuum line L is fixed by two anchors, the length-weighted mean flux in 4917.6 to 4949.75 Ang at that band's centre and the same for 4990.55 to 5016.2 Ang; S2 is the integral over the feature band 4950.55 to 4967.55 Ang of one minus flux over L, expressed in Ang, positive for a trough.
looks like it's 1.55 Ang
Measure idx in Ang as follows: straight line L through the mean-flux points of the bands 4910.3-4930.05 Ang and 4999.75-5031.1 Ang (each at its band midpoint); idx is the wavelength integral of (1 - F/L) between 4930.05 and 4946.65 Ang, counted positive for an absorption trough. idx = -1.7 Ang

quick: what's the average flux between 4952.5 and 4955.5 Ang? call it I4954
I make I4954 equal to 107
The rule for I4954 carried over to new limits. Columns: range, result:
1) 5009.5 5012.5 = 83.6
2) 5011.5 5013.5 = 76.5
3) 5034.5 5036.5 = 88.8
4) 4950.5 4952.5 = 109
